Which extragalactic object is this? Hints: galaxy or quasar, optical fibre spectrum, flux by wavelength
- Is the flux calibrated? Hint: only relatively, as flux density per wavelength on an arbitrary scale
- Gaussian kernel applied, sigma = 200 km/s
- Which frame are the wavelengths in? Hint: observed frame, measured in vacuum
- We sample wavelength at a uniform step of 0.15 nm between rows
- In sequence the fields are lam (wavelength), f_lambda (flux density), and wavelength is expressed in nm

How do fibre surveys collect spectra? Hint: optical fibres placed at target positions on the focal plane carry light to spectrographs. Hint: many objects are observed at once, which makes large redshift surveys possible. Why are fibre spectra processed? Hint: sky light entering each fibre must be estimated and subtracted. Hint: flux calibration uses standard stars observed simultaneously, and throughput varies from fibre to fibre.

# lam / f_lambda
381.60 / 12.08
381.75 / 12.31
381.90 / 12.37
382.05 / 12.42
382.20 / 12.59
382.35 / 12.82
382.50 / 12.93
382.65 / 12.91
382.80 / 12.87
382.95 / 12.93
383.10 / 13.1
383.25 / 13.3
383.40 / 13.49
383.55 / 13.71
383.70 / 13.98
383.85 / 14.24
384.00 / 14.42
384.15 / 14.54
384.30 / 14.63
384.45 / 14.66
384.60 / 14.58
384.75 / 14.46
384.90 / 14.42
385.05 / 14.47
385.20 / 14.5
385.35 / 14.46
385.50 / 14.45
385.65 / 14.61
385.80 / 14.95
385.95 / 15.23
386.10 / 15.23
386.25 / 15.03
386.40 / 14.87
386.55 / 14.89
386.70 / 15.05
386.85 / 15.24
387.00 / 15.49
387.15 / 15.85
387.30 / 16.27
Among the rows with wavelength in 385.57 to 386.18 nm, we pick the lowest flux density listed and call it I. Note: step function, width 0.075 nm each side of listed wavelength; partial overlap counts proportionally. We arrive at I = 14.61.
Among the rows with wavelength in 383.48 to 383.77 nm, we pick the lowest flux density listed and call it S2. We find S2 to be 13.71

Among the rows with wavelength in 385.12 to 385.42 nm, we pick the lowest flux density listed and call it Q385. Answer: 14.46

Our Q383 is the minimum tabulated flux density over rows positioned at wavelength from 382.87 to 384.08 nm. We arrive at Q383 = 12.93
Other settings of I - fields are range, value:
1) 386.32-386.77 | 14.87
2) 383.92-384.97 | 14.42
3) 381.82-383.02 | 12.37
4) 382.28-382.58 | 12.82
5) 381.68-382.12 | 12.31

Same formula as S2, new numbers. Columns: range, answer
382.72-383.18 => 12.87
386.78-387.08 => 15.24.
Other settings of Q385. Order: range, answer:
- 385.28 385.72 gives 14.45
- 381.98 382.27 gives 12.42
